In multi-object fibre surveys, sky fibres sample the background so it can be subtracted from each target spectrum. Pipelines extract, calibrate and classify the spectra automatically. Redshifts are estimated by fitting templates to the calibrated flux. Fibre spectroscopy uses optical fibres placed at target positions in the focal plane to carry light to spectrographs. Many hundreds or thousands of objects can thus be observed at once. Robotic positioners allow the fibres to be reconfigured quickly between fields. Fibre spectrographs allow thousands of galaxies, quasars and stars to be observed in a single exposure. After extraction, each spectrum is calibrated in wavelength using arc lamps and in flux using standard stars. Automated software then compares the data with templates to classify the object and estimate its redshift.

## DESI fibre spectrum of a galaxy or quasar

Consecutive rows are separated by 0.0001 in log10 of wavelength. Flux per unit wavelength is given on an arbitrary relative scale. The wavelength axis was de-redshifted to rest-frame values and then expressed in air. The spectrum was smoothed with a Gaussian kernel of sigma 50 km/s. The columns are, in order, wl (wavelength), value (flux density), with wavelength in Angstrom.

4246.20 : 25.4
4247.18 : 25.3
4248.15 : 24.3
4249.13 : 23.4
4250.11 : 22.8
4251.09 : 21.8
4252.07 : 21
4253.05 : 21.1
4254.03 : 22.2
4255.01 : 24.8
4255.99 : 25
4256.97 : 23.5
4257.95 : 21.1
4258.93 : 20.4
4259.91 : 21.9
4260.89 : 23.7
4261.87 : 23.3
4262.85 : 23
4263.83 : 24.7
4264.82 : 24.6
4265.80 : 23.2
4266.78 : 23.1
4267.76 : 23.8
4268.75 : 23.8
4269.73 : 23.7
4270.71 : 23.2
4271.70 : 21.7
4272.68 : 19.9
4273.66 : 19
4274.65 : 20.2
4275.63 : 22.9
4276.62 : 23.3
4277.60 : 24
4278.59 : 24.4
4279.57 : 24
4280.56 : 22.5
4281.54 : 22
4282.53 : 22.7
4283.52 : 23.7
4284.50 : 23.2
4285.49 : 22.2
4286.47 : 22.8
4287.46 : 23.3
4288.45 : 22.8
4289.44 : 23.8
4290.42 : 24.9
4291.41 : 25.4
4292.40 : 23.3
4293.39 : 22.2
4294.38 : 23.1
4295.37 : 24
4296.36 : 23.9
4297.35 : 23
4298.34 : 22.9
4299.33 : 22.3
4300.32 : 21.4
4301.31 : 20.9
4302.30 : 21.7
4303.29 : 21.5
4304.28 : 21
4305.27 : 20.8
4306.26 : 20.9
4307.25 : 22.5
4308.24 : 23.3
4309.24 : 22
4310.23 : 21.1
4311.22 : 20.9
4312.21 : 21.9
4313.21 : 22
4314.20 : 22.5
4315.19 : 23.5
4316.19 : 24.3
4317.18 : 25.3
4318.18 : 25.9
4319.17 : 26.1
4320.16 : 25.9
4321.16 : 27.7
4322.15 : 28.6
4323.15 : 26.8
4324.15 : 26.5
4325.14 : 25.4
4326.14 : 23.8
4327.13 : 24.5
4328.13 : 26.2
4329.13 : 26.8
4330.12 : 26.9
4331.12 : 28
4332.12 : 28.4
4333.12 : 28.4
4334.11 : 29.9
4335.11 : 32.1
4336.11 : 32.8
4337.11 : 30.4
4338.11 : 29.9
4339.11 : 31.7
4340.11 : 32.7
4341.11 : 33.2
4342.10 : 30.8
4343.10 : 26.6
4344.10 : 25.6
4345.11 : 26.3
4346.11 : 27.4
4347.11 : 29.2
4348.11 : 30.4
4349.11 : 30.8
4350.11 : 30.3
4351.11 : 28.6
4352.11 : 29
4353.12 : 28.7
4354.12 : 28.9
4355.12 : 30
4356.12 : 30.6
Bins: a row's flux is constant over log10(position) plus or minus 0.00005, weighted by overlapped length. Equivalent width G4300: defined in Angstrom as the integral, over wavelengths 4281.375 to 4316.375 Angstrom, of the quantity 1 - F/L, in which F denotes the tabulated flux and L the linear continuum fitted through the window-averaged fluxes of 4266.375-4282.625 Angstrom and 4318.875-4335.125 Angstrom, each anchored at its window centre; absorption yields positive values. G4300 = 2.9 Angstrom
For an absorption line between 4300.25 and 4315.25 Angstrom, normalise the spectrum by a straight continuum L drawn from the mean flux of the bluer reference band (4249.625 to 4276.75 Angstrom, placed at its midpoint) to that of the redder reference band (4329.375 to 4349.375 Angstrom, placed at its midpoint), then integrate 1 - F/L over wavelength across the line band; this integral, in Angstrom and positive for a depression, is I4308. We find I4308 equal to 2.8 Angstrom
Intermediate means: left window 22.6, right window 29.5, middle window 21.7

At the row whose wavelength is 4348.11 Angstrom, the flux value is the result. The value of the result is 30.4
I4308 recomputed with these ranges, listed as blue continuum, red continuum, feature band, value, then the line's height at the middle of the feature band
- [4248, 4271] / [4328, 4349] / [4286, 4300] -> 1.26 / 25.7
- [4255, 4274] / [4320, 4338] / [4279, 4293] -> 0.67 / 24.5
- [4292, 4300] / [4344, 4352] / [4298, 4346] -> 0.57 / 25.9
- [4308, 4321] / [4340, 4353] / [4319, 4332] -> -0.51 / 25.5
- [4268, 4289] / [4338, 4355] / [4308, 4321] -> 1.34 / 26.2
